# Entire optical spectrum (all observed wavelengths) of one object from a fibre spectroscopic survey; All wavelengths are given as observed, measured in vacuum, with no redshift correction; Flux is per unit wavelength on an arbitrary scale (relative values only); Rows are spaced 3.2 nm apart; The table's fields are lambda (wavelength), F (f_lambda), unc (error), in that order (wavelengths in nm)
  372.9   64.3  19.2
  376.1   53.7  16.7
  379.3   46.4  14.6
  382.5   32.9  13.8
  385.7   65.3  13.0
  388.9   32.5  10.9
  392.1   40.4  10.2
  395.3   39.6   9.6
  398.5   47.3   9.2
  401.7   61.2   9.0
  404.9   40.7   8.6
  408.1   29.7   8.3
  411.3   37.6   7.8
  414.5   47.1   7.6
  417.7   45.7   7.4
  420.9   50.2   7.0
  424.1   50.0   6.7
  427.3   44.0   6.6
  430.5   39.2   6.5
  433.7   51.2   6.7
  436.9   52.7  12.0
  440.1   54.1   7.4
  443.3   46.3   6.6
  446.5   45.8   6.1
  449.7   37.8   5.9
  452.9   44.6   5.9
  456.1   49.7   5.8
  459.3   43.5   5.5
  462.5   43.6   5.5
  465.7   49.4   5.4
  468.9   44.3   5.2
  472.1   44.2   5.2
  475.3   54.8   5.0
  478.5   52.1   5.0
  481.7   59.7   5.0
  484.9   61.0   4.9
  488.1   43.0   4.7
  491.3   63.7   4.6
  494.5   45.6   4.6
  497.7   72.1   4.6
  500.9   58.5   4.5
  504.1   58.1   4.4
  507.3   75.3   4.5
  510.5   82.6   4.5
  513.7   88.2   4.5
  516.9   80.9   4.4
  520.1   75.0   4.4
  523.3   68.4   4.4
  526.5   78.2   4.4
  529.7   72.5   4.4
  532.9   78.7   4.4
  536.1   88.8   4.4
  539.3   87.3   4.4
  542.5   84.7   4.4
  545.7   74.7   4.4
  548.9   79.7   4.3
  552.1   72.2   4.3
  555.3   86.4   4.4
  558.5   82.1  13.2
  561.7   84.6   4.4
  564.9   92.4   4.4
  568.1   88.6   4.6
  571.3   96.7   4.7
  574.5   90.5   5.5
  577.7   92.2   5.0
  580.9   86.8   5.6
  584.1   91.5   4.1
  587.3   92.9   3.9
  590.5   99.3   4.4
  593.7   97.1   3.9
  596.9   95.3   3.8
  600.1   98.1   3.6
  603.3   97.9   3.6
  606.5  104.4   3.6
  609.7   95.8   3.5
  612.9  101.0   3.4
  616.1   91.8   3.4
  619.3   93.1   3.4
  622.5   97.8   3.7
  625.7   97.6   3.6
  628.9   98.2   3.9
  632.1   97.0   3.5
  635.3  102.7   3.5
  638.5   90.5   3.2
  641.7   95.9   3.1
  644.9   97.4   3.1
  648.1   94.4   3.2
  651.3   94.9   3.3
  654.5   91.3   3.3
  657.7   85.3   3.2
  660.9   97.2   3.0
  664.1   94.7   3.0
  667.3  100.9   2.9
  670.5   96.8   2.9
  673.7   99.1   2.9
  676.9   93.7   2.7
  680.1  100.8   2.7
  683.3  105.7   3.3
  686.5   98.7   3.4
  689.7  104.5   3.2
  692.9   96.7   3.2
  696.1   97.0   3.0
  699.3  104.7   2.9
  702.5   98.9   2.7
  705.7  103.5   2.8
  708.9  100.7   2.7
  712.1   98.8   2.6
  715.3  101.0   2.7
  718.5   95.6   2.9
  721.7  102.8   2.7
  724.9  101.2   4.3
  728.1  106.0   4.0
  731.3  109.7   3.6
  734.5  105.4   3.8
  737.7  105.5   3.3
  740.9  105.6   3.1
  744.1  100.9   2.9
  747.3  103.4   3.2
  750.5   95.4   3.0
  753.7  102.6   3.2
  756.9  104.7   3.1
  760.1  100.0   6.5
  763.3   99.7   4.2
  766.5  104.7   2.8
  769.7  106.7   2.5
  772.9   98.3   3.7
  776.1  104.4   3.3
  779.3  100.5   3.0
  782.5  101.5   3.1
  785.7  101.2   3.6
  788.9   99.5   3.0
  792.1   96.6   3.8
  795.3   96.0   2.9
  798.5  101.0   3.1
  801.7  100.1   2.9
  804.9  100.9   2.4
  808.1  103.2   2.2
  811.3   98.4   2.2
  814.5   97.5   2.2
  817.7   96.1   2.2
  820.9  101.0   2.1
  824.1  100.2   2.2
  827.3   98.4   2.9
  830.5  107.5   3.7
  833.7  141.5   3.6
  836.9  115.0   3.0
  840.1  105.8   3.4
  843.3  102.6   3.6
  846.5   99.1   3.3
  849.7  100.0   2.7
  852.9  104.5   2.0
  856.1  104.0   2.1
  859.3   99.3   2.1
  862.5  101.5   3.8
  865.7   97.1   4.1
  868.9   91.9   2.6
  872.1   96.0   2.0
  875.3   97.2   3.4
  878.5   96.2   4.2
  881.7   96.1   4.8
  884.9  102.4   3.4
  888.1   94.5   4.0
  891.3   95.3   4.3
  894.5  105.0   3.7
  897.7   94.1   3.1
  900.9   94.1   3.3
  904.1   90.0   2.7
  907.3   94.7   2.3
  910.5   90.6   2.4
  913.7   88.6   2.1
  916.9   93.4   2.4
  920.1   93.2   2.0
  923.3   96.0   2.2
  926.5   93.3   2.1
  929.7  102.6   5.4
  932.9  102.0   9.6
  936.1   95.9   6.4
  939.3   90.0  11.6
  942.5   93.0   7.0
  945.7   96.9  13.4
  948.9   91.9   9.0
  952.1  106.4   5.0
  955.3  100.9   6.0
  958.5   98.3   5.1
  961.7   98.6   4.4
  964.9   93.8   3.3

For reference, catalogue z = 0.271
